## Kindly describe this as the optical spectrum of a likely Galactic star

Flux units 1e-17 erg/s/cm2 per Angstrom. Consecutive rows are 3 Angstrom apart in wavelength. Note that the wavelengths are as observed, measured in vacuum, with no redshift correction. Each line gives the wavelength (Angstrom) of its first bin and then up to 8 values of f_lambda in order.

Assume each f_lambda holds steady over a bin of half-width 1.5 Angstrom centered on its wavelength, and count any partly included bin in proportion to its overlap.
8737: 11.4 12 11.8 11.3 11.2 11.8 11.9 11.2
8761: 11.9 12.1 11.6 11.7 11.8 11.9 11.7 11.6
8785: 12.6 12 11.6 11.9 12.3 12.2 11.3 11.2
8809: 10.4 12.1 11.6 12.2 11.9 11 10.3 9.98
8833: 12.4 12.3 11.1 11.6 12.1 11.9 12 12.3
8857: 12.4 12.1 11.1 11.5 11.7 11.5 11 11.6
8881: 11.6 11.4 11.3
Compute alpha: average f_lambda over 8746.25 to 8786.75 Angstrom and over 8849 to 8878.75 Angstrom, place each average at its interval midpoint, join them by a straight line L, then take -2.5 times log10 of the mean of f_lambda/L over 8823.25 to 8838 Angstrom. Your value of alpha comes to 0.05 mag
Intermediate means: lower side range 11.8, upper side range 11.7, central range 11.2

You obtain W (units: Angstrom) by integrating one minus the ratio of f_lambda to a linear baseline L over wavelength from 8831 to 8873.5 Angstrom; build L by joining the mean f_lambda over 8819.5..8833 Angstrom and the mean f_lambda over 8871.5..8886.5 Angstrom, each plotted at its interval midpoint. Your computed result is -2.5 Angstrom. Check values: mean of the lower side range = 11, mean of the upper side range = 11.4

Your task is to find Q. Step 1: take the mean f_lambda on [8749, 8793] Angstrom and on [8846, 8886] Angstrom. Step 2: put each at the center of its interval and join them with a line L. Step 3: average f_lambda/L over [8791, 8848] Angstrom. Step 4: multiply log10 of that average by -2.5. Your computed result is 0.02 mag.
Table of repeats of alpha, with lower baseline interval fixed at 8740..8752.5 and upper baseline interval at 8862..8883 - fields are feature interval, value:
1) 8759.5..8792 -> -0.03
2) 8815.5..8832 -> 0.03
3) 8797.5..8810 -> 0.01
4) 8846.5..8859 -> -0.06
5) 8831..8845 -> -0.03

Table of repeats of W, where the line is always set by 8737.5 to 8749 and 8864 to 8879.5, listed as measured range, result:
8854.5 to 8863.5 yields -0.4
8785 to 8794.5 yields -0.3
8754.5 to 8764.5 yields -0.1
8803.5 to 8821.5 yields 0.0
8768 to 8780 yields -0.2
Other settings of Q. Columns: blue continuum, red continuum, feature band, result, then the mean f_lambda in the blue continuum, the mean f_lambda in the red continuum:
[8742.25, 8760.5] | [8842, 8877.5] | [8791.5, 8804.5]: -0.02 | 11.5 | 11.8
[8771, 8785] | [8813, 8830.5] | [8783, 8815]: -0.02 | 11.8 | 11.3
